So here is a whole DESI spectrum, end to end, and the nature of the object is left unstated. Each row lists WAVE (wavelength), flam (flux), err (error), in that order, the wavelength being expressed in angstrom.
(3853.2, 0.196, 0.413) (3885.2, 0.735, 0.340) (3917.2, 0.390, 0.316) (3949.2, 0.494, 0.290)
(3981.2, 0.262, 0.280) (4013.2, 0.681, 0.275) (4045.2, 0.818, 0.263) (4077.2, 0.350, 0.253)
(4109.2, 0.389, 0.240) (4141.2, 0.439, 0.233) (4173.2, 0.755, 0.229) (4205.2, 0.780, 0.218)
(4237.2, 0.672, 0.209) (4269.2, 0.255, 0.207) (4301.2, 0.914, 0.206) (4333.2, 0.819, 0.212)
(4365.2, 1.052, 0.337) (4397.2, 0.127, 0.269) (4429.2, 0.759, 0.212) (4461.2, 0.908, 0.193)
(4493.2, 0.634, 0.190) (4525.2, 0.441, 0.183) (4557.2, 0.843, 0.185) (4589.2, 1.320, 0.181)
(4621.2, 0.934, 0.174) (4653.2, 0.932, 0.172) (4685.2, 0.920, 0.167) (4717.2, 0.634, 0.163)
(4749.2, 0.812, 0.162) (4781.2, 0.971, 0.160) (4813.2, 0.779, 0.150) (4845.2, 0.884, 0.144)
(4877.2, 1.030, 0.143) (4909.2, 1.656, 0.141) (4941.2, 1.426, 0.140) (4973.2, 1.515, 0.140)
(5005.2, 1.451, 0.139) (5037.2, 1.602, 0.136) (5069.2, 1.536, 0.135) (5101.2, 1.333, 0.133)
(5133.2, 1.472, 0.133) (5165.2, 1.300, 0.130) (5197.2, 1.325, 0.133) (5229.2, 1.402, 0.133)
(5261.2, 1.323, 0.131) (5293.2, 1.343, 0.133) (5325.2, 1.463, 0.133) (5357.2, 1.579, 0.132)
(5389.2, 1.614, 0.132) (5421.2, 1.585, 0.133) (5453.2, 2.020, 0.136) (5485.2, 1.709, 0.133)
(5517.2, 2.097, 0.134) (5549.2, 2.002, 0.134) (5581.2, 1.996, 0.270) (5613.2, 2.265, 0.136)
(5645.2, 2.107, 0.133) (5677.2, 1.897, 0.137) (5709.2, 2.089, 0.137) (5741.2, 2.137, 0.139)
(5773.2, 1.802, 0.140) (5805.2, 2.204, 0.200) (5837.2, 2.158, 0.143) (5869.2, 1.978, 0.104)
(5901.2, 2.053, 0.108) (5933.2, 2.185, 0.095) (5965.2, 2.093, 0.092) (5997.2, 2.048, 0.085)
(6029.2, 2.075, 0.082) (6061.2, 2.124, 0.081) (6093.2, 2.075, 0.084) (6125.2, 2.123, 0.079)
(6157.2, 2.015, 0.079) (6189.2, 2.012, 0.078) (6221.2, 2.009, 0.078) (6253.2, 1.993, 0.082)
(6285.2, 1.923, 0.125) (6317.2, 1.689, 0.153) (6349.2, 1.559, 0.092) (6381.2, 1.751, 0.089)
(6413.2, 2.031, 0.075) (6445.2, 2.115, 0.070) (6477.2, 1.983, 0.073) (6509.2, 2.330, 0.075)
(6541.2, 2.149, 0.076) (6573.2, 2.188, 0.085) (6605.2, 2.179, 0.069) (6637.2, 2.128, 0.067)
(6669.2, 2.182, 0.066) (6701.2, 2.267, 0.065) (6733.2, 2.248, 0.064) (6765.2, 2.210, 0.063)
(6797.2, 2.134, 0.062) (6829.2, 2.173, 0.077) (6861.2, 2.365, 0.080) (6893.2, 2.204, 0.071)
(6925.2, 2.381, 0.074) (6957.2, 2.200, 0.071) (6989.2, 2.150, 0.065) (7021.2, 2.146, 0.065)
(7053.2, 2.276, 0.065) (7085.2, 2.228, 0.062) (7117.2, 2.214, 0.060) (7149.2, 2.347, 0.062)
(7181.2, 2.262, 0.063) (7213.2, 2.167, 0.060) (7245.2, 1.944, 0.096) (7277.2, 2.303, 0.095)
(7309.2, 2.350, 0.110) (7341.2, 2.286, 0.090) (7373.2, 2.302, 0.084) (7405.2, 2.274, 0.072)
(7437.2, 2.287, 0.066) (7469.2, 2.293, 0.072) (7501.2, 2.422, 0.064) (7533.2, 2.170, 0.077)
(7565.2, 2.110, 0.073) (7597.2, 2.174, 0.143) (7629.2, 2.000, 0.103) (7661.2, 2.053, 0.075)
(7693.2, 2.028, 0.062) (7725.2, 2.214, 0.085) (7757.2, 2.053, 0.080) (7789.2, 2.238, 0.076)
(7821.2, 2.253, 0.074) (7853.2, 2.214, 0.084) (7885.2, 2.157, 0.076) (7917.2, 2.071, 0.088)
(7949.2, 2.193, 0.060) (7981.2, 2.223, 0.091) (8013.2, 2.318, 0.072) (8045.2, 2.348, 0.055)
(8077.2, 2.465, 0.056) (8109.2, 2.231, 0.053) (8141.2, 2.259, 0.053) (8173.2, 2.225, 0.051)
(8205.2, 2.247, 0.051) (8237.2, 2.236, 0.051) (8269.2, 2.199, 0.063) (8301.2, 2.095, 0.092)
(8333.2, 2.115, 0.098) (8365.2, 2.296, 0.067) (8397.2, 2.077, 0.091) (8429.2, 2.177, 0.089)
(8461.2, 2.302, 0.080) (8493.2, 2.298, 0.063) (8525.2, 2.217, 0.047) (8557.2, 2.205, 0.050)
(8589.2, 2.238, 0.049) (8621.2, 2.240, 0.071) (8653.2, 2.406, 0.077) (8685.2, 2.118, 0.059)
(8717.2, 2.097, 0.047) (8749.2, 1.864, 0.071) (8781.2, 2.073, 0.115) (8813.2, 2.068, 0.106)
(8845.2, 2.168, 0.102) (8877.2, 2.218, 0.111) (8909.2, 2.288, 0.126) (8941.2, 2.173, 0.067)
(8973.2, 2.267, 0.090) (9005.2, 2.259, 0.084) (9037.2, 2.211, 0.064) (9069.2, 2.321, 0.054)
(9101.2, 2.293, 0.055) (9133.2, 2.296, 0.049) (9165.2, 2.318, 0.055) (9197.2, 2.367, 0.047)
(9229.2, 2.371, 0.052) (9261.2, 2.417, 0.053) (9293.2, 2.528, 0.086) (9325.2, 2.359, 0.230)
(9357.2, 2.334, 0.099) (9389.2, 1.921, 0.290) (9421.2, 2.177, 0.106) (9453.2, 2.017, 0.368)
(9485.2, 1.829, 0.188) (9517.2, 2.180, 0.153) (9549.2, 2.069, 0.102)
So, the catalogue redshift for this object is 0.228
